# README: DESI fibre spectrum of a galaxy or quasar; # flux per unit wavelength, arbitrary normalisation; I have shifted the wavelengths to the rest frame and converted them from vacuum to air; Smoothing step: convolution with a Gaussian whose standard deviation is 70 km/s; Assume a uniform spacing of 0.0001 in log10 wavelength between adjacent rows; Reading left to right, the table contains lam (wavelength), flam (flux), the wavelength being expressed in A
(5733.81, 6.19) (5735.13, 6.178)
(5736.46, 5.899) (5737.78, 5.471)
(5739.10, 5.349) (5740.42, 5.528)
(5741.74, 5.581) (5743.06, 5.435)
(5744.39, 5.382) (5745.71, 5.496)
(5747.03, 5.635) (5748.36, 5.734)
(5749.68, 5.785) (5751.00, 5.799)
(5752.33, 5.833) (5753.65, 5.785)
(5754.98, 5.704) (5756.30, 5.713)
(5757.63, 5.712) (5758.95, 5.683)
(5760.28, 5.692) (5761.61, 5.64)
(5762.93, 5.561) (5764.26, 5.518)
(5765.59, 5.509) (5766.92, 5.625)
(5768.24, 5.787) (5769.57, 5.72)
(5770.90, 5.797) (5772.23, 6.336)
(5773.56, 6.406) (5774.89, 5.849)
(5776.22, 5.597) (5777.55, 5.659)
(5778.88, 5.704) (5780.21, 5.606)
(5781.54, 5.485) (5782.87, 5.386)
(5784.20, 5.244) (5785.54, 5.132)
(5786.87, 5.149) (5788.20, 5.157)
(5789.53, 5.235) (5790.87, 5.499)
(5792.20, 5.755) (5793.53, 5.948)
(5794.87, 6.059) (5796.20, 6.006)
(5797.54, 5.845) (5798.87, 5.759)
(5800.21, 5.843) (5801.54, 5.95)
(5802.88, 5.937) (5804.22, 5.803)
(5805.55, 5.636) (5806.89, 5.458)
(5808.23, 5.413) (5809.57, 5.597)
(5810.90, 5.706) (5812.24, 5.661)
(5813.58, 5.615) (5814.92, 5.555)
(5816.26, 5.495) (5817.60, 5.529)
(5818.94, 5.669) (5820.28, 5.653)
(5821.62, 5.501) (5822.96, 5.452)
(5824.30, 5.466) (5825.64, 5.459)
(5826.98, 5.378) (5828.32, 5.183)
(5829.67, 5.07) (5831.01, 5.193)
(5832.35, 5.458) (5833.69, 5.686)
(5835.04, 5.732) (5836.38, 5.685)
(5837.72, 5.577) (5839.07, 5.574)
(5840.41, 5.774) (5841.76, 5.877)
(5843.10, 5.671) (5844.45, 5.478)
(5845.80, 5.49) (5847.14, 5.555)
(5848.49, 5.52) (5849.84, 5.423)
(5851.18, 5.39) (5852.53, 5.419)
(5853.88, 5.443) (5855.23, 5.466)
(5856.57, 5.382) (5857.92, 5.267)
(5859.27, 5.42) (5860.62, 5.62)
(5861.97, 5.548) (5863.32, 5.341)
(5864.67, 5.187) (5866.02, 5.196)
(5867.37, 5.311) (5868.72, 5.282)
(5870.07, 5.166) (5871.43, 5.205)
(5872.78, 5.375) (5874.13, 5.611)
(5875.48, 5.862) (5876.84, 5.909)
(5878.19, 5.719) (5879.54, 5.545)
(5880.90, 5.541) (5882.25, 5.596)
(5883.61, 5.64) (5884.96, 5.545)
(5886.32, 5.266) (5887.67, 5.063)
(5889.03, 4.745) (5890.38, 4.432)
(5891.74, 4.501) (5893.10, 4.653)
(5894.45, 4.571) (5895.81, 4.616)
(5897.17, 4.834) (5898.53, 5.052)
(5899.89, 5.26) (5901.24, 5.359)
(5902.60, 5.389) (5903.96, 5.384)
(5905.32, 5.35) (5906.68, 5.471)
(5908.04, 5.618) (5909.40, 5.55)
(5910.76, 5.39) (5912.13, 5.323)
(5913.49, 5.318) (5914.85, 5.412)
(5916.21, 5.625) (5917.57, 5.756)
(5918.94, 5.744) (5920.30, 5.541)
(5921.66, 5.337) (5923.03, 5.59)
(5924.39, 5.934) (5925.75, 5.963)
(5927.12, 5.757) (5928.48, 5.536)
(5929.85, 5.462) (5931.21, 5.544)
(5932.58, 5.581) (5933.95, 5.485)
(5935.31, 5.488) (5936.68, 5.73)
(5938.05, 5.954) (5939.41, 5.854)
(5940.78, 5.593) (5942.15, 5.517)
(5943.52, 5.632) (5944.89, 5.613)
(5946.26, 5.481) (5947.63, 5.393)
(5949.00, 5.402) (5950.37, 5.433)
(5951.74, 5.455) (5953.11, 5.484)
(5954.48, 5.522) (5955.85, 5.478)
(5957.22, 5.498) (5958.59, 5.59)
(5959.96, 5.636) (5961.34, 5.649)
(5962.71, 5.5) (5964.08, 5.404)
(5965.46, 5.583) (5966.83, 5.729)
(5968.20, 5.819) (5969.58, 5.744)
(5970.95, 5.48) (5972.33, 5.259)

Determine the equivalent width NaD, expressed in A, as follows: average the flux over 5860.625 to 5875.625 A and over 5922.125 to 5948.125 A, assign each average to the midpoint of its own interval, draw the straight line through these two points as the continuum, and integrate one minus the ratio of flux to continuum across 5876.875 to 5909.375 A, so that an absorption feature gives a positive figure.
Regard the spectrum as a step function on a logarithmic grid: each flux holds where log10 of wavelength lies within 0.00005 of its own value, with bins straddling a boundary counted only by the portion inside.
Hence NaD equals 1.6 A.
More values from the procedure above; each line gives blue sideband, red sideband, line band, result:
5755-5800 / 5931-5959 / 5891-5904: 1.51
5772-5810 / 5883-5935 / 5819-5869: 0.44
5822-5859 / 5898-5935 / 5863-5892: 0.88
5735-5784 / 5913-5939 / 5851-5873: 1.15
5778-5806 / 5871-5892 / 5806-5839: 0.17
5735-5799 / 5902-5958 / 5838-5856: 0.19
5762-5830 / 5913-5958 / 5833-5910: 3.13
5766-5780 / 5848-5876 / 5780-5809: 0.62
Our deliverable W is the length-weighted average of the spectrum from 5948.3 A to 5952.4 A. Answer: 5.43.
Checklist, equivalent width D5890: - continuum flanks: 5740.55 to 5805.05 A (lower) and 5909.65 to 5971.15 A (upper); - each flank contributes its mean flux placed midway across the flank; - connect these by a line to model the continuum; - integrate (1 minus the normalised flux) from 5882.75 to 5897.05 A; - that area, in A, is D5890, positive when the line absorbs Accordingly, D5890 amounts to 1.8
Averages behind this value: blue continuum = 5.68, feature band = 4.91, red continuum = 5.58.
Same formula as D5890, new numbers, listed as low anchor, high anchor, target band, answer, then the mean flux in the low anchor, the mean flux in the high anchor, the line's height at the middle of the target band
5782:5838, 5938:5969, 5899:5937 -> 0.3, 5.56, 5.57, 5.57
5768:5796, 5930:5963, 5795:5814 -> -0.4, 5.65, 5.56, 5.64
